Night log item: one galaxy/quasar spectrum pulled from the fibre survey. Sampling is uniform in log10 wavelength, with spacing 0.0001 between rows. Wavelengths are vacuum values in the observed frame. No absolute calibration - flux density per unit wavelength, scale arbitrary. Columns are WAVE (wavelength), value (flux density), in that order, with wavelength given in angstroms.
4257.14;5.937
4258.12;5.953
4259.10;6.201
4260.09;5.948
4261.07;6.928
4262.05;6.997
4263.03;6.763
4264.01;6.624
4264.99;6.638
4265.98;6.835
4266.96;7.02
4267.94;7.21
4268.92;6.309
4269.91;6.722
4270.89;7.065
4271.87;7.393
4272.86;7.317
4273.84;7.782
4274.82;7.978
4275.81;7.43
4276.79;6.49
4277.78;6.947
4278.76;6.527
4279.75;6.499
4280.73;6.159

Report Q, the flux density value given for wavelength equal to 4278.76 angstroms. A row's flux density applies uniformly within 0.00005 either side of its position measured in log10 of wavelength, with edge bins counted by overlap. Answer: 6.527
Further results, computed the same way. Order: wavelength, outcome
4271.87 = 7.393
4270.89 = 7.065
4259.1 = 6.201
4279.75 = 6.499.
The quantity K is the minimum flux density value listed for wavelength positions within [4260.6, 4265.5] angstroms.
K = 6.624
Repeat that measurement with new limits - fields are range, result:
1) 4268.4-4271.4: 6.309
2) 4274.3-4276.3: 7.43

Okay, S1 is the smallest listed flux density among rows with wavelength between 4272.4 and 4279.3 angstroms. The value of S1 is 6.49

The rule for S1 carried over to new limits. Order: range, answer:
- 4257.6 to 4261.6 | 5.948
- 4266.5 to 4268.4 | 7.02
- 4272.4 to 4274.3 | 7.317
